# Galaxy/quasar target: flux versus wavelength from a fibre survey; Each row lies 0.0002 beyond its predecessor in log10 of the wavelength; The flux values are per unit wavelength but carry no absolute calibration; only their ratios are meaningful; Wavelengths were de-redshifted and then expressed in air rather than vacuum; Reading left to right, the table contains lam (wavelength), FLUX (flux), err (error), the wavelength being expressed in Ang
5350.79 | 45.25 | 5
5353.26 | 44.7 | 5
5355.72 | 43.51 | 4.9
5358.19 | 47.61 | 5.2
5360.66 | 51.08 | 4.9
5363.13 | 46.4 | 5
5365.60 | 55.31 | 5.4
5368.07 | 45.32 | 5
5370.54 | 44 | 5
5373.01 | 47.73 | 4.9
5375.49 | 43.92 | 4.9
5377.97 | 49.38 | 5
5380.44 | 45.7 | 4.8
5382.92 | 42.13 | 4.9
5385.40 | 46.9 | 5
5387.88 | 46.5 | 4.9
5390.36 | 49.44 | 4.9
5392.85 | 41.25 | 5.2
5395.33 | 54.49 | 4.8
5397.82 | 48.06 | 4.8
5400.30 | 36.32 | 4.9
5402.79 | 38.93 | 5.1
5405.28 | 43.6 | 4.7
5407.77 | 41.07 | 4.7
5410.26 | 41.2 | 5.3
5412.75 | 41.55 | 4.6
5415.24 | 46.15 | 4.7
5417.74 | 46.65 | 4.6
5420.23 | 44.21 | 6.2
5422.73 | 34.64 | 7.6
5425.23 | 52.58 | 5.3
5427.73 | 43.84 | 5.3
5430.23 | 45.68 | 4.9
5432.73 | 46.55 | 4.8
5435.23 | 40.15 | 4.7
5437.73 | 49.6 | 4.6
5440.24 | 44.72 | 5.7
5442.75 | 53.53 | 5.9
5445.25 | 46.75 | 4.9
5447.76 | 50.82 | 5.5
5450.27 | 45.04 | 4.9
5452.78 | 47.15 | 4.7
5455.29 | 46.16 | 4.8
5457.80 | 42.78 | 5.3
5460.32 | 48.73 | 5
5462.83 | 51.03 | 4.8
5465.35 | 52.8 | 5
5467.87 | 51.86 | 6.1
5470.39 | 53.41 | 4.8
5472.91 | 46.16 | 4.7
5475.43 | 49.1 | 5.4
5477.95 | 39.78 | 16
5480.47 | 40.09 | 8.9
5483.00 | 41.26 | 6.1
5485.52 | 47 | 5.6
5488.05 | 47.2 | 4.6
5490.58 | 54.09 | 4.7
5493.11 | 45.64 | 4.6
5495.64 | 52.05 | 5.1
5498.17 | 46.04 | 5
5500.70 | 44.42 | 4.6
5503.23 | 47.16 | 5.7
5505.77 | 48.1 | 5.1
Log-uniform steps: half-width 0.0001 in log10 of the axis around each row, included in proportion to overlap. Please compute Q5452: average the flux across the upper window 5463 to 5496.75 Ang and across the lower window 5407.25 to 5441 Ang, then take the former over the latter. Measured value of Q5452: 1.1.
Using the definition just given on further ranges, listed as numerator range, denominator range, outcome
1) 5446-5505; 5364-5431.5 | 1.05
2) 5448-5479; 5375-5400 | 1.03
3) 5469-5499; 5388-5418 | 1.06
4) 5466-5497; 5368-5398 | 1.02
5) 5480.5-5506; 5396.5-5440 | 1.08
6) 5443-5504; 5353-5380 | 1.00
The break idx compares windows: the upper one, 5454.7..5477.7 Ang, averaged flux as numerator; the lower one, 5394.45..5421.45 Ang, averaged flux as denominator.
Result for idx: 1.12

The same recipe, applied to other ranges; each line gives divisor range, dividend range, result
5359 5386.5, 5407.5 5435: 0.93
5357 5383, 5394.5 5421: 0.92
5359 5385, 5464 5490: 1.00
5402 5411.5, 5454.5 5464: 1.14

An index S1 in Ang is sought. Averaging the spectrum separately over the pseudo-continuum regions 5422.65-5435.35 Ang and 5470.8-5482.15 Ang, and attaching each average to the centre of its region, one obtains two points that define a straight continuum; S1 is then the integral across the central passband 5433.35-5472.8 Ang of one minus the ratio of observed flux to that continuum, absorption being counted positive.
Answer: -3.1 Ang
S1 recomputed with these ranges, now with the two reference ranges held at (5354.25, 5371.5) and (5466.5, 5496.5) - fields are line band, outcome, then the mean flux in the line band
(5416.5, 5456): 1.1 Ang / 46.1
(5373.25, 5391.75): 0.5 Ang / 46.3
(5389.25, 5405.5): 1.0 Ang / 44.6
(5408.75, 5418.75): 0.8 Ang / 43.8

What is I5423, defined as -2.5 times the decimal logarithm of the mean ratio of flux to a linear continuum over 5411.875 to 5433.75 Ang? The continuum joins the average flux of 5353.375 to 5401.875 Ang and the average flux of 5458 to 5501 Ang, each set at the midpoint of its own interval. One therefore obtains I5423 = 0.055 mag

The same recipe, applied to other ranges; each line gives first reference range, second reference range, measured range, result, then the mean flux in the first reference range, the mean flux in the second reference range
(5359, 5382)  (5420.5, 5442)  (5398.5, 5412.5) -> 0.13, 47.6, 44.9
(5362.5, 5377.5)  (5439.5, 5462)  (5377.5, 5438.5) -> 0.07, 47.3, 47.4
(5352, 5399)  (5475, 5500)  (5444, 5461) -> -0.01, 47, 46.1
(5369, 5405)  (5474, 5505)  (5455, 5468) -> -0.07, 45.3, 46.2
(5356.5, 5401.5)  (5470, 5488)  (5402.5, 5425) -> 0.09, 46.7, 45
